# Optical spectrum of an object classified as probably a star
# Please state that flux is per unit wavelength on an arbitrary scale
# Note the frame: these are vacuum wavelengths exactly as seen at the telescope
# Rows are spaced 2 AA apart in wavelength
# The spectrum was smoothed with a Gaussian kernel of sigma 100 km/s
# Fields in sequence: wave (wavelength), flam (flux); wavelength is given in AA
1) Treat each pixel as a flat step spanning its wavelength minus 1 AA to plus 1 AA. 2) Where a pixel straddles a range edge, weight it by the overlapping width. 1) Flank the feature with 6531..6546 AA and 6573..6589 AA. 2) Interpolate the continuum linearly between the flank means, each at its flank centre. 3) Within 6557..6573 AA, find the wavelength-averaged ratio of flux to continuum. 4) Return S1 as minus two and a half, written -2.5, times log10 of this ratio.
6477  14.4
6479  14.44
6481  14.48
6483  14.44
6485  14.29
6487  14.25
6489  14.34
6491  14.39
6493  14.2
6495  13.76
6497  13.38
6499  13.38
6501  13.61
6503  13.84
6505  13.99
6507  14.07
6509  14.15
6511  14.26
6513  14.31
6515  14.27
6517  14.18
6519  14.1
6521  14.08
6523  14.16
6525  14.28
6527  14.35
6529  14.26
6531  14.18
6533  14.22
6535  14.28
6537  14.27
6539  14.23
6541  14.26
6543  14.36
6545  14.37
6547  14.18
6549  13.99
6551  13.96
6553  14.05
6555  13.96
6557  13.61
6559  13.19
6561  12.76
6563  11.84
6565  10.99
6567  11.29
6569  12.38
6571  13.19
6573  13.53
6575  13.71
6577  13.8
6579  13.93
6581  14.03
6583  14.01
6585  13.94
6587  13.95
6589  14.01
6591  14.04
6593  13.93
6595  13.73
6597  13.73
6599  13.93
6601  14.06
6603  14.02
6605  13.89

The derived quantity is 0.13 mag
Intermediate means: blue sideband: 14.3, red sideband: 13.9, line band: 12.4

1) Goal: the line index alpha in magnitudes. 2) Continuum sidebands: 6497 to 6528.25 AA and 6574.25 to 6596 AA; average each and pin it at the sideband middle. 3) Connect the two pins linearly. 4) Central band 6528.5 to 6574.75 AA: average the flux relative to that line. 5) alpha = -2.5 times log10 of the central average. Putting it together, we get 0.04 mag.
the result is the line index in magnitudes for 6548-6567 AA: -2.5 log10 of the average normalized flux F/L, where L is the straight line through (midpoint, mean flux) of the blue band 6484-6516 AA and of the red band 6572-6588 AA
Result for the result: 0.069 mag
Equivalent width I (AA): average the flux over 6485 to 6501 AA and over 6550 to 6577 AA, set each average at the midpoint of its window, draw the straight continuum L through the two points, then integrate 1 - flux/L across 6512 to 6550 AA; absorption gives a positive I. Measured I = -2.2 AA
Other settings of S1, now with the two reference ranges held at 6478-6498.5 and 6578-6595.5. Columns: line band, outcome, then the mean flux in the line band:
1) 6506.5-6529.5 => -0.01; 14.2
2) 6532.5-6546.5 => -0.02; 14.3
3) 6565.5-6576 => 0.10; 12.7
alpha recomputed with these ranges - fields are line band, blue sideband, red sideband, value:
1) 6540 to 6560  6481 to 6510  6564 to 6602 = -0.024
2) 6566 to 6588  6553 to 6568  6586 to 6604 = -0.014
